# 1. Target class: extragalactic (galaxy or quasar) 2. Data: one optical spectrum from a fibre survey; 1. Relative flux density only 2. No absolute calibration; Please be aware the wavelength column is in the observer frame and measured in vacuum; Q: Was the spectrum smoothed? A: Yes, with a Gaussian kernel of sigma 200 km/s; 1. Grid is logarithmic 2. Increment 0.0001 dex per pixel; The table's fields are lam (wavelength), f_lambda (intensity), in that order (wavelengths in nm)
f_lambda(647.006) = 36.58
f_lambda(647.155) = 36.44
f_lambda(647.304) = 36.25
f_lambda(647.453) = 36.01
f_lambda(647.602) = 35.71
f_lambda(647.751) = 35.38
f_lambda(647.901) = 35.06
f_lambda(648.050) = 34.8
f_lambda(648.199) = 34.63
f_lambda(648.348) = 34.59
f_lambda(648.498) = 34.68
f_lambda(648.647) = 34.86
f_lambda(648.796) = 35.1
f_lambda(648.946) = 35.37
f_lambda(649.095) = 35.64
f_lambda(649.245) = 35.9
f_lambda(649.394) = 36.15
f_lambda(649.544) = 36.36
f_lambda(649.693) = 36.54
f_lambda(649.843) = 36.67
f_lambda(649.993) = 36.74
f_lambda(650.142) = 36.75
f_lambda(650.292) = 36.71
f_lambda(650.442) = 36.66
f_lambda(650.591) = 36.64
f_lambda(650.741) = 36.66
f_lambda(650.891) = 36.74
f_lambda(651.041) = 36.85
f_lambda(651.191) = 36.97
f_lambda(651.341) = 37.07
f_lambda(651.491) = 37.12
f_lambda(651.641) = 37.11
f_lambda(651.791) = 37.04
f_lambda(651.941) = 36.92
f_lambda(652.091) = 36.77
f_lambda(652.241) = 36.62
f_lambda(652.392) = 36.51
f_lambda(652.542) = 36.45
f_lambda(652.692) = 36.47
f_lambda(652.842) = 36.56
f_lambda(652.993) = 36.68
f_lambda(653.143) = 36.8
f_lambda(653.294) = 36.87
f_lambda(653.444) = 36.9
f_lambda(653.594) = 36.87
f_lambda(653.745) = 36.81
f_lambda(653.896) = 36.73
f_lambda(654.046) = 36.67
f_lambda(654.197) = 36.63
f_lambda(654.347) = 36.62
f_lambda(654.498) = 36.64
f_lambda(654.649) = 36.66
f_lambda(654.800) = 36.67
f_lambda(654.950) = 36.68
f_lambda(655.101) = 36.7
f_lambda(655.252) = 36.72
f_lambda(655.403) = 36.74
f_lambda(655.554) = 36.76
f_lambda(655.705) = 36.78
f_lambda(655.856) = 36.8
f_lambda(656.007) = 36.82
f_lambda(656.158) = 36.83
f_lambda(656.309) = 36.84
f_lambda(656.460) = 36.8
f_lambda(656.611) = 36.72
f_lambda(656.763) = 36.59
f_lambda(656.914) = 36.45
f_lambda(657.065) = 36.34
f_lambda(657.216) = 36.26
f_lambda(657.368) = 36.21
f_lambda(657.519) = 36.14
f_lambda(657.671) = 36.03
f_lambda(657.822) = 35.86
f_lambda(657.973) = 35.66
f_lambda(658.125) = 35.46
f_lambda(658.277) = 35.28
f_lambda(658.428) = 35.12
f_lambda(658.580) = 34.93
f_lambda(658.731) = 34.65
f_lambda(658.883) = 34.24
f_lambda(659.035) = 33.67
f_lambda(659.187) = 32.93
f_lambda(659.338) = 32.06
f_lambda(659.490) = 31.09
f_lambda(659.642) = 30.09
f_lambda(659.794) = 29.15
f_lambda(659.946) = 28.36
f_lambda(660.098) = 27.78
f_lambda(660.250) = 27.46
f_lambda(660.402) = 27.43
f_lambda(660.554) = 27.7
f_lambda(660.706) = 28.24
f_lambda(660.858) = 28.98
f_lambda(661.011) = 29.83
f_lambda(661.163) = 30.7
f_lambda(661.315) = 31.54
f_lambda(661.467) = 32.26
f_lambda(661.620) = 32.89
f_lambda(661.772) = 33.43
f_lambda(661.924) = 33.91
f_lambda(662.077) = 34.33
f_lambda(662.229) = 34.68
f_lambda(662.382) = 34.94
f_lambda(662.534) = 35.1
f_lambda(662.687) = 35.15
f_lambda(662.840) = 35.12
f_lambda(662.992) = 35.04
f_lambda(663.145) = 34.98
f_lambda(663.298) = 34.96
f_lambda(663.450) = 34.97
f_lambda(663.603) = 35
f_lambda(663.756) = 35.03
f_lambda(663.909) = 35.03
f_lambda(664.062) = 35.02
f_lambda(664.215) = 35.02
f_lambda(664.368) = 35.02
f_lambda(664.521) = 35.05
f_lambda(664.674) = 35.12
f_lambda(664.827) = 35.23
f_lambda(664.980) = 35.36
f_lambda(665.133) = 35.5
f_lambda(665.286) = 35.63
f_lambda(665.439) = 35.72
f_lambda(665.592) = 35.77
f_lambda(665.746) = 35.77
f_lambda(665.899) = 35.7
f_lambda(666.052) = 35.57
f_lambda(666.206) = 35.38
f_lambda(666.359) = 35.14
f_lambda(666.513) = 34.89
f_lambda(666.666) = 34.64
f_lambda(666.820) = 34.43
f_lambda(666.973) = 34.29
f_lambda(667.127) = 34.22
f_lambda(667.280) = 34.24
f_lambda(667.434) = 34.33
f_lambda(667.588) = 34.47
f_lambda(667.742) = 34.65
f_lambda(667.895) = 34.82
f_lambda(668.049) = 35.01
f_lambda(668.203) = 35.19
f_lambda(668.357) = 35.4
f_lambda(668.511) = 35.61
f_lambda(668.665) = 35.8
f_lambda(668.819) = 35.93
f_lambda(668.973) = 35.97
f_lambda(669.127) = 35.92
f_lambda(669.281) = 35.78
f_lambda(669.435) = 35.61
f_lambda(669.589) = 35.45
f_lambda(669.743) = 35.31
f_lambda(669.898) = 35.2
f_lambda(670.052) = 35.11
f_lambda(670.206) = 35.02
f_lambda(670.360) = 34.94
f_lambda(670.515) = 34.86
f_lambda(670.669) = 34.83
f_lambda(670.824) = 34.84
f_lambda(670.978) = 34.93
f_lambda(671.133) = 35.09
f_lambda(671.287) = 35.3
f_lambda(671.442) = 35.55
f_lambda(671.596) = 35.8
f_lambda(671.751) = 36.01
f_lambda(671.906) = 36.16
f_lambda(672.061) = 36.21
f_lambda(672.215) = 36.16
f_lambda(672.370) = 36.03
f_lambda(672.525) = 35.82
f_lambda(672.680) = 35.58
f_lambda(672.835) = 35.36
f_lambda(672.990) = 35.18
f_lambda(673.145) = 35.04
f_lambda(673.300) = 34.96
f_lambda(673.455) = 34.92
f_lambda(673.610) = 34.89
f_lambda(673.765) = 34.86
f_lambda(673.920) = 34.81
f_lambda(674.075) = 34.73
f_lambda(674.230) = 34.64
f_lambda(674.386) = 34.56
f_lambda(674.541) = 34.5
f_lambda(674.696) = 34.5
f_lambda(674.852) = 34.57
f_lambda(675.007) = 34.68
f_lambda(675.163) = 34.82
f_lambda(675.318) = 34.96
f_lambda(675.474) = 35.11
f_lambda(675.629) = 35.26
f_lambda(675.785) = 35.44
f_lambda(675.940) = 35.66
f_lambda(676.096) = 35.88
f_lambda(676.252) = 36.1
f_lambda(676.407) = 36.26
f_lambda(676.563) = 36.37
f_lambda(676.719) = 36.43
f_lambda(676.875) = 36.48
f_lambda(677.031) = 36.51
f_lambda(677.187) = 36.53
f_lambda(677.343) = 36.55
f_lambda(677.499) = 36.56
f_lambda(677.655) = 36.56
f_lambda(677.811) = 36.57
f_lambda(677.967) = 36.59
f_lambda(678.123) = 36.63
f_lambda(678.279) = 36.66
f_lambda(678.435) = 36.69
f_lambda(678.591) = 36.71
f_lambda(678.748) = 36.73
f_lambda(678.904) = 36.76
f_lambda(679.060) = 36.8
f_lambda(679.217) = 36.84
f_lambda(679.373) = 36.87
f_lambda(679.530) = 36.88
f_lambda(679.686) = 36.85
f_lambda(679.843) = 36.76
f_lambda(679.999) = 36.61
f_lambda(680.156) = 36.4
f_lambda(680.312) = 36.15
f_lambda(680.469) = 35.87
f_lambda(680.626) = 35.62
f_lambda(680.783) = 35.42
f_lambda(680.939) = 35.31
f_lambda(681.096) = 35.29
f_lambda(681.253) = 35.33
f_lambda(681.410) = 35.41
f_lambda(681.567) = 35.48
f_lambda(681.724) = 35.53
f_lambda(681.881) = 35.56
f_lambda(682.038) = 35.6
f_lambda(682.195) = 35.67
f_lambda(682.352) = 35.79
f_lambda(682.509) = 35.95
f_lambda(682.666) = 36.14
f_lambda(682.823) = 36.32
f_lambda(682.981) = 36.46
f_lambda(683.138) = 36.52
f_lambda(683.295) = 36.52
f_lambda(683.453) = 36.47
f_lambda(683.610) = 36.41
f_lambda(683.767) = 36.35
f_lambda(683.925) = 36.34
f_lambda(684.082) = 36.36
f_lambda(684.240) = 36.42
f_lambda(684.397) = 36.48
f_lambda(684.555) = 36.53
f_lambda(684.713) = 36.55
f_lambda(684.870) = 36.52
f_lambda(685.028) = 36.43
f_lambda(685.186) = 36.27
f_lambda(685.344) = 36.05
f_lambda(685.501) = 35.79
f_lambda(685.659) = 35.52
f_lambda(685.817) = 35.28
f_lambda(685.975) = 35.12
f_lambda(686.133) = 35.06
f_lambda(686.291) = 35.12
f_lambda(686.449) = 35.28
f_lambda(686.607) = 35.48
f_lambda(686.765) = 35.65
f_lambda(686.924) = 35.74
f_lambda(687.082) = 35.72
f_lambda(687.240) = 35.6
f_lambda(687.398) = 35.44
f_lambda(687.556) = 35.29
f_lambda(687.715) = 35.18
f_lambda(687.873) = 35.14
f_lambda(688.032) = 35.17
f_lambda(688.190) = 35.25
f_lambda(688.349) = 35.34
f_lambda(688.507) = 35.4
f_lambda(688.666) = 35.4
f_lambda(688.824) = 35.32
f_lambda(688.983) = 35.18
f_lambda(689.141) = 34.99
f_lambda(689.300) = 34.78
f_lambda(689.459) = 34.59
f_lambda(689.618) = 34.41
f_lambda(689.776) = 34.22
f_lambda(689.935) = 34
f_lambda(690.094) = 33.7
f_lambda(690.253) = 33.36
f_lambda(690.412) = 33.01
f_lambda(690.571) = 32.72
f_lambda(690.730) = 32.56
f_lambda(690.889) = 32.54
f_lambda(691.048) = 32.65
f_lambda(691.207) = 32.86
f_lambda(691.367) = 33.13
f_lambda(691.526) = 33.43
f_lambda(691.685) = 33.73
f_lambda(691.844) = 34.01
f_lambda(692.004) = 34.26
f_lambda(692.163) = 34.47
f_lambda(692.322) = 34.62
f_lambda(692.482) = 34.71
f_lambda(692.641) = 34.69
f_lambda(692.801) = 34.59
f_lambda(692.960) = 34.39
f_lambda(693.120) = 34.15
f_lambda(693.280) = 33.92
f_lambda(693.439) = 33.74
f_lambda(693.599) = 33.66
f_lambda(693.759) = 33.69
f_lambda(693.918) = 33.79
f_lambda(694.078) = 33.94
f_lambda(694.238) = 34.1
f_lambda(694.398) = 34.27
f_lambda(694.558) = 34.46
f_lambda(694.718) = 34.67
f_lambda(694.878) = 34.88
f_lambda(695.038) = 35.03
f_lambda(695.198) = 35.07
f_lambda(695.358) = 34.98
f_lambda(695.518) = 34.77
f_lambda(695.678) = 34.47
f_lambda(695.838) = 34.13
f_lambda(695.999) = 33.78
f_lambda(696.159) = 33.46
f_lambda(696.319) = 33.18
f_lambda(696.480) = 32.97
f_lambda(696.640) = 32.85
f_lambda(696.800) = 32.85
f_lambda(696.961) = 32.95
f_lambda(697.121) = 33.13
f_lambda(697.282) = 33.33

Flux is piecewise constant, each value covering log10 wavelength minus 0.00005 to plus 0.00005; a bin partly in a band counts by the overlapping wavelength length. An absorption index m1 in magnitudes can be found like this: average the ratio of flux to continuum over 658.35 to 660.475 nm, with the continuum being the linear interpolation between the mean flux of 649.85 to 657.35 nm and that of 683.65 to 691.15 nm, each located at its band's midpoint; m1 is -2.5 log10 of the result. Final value 0.16 mag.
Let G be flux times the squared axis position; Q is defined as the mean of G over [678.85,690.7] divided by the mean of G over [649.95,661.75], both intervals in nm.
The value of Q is 1.11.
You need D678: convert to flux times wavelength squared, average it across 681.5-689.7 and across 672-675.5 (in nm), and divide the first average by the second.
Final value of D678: 1.1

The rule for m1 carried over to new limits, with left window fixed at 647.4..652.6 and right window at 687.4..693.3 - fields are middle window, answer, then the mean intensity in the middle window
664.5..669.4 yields 0.005 mag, 35.2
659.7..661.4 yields 0.230 mag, 28.9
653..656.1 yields -0.024 mag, 36.7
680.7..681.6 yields -0.021 mag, 35.4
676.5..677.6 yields -0.048 mag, 36.5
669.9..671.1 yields 0.007 mag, 35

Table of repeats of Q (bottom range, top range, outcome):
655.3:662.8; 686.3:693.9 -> 1.12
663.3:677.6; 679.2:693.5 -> 1.05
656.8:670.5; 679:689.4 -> 1.11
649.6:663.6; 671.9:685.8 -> 1.10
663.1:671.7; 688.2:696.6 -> 1.04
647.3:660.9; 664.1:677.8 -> 1.05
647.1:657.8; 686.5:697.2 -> 1.06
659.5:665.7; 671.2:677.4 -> 1.11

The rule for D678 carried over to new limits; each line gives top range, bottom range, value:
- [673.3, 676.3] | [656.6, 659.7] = 1.06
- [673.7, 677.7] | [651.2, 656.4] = 1.03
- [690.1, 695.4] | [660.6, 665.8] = 1.09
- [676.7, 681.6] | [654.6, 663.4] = 1.14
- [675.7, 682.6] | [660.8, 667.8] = 1.10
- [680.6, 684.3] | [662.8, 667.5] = 1.08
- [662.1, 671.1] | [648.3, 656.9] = 1.00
